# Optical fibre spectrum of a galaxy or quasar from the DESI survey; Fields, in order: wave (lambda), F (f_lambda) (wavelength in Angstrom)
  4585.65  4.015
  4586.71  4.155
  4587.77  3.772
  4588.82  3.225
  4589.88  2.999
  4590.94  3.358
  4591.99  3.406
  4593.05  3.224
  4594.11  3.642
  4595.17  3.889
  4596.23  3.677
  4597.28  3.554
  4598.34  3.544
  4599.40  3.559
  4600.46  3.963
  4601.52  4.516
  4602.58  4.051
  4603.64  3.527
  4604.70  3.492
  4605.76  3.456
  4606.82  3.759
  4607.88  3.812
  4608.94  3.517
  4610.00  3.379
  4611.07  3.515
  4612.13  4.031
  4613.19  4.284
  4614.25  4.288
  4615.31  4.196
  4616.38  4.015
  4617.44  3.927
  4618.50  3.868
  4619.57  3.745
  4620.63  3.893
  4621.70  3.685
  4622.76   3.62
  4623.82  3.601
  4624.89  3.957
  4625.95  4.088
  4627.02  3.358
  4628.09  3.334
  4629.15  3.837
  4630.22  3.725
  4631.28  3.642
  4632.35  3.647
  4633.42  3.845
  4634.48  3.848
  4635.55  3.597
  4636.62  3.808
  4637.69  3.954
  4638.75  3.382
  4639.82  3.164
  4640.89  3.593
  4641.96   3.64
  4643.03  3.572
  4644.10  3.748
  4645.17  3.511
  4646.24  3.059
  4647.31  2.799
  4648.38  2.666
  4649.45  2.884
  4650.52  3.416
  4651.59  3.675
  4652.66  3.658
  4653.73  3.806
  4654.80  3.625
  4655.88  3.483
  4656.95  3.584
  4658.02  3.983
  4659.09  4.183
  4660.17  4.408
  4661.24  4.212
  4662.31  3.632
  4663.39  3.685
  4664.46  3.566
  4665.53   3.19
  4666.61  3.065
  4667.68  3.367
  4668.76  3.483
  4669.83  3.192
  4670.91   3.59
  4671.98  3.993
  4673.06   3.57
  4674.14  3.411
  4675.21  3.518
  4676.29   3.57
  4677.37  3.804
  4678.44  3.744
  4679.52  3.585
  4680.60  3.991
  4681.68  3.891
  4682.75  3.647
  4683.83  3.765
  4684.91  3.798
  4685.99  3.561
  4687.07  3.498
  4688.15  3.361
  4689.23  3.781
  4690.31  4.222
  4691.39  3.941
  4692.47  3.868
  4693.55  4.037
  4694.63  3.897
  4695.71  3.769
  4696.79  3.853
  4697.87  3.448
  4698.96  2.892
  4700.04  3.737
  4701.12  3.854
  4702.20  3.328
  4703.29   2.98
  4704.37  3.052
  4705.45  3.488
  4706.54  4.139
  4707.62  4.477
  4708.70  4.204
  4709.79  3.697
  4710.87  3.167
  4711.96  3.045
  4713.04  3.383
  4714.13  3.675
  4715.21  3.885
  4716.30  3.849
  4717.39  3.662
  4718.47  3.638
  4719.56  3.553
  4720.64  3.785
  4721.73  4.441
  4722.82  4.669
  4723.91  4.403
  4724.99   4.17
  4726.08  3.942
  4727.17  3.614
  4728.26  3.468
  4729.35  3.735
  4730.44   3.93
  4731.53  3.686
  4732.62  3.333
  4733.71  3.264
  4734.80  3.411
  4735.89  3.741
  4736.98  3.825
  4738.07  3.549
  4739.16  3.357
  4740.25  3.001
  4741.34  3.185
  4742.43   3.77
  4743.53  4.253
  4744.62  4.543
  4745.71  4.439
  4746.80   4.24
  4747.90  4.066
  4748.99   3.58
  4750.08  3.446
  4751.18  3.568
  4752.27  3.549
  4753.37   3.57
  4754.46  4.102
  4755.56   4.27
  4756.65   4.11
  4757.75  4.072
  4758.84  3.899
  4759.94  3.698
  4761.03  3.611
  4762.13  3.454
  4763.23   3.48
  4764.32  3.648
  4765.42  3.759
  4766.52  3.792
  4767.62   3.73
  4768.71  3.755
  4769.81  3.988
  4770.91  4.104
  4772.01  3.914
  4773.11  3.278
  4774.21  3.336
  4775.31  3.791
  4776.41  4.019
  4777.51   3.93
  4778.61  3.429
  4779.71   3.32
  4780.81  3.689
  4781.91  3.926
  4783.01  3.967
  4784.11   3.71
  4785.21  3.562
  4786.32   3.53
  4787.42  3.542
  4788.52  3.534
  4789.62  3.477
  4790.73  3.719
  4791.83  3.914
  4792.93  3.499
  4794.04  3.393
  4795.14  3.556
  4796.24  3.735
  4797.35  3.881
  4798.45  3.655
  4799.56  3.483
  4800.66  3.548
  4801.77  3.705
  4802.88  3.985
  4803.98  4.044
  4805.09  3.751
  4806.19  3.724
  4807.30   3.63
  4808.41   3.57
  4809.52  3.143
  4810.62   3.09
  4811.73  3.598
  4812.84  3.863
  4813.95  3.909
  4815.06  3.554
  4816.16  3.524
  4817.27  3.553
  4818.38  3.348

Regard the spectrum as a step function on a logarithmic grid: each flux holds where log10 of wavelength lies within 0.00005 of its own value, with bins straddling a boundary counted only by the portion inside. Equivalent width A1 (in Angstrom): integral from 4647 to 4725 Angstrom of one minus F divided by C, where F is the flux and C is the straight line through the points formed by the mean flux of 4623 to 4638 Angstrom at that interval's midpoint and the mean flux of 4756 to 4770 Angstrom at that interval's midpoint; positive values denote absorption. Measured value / 1.6 Angstrom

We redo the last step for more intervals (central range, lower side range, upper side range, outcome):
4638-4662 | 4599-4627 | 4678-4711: 1.4 Angstrom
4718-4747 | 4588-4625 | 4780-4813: -1.1 Angstrom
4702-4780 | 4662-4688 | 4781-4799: -2.4 Angstrom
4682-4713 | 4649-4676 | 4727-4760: 0.1 Angstrom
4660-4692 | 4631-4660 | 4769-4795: -0.7 Angstrom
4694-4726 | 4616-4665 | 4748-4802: -0.5 Angstrom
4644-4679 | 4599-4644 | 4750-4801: 1.8 Angstrom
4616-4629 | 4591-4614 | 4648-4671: -0.4 Angstrom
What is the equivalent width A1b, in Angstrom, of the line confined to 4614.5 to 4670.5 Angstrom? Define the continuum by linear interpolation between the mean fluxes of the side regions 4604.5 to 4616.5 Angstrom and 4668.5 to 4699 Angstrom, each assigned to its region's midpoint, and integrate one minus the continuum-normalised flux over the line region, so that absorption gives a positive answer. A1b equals 2.01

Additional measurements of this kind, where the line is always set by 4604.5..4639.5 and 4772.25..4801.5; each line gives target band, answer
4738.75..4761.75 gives -1.02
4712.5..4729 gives -0.85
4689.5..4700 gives -0.18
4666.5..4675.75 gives 0.59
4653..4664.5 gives -0.34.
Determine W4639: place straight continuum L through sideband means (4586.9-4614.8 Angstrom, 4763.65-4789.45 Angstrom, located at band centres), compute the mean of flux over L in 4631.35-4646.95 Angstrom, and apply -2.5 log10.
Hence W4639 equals 0.03 mag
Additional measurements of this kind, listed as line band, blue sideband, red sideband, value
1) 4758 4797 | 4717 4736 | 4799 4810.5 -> 0.00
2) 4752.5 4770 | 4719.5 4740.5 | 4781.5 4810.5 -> -0.03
